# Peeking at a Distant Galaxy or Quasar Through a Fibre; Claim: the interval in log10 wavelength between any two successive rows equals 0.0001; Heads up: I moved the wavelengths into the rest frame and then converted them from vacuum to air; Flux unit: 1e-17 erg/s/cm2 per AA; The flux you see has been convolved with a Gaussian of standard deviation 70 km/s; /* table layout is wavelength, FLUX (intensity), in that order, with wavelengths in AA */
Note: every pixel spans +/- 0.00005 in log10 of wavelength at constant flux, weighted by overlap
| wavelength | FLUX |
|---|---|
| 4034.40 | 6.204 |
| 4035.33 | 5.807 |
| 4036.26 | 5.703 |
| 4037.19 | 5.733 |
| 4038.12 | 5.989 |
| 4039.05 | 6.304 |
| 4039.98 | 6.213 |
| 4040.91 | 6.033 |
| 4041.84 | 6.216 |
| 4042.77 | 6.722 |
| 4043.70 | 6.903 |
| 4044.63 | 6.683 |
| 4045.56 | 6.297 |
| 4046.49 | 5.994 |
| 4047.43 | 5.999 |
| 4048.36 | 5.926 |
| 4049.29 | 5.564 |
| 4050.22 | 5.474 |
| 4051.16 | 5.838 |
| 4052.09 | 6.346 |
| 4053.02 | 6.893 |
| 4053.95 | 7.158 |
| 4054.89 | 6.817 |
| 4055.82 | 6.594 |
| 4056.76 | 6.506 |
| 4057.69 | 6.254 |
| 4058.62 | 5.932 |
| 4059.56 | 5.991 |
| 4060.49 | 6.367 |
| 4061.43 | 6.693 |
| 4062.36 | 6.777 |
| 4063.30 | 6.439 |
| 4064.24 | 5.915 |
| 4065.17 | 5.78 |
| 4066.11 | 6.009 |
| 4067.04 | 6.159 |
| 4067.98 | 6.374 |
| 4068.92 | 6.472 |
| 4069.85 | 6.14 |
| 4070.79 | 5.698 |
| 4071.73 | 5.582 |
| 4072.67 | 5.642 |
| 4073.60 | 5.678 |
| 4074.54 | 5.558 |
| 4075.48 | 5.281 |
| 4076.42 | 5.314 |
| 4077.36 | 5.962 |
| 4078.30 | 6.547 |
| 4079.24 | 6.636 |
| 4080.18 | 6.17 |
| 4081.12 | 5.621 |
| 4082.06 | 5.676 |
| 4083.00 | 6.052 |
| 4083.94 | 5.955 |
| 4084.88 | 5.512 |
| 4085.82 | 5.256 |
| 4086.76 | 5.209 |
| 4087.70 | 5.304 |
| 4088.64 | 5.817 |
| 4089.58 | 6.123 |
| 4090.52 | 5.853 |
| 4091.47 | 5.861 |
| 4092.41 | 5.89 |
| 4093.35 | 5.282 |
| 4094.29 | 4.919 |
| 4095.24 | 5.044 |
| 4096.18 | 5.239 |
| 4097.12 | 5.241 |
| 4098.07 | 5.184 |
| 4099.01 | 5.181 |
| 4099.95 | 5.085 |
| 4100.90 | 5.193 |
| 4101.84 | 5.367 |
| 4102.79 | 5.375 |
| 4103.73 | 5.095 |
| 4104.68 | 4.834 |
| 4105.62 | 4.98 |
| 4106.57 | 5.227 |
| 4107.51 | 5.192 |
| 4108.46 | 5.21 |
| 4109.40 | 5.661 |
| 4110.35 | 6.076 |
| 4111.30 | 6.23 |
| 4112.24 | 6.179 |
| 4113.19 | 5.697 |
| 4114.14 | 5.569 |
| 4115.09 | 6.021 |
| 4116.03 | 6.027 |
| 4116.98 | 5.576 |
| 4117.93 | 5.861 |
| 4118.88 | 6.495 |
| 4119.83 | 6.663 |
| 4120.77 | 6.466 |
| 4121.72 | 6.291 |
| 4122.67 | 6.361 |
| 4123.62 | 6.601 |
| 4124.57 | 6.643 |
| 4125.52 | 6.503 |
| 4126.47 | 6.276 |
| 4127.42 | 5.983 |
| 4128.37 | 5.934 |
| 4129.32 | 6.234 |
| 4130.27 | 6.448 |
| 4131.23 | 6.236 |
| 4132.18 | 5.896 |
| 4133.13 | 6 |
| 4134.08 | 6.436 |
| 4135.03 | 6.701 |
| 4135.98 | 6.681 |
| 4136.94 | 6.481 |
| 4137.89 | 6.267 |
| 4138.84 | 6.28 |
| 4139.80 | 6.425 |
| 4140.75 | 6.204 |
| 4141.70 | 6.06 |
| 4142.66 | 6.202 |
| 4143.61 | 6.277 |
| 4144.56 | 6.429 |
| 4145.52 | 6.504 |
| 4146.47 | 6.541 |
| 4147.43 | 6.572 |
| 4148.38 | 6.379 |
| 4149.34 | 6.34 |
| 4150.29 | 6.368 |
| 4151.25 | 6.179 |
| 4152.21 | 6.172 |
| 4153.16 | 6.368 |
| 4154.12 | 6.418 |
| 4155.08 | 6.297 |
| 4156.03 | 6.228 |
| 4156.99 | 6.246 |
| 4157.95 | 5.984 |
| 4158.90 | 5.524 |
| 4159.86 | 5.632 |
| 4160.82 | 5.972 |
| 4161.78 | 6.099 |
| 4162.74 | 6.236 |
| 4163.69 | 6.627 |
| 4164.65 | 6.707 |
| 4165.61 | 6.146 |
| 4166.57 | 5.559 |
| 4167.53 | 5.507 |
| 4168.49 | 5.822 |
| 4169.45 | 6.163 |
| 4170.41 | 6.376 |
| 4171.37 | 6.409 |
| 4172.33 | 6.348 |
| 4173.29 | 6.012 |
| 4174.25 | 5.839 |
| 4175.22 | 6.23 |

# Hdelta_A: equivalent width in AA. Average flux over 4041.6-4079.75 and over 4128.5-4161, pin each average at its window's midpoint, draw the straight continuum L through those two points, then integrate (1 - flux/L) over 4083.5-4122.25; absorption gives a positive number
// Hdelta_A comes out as 3.9 AA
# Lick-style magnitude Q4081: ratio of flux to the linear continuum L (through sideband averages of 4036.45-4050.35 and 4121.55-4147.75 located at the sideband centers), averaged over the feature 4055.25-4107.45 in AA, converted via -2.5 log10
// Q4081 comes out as 0.09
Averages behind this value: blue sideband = 6.15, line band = 5.74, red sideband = 6.34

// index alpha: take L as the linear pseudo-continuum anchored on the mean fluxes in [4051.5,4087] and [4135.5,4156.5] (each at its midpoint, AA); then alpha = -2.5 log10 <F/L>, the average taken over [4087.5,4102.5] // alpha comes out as 0.14 mag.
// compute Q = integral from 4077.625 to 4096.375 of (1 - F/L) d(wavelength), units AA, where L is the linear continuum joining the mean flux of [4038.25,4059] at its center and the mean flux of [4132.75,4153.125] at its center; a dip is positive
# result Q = 1.8 AA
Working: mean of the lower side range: 6.3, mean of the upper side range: 6.36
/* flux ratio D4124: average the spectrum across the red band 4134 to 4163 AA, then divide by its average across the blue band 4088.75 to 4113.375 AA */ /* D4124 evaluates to 1.15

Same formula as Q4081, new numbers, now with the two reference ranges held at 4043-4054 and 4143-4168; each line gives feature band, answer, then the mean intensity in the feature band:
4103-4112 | 0.15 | 5.41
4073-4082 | 0.07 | 5.85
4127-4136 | 0.00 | 6.24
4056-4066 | -0.01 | 6.26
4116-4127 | -0.02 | 6.32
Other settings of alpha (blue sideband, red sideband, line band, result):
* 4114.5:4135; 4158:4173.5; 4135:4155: -0.04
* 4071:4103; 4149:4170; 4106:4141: -0.05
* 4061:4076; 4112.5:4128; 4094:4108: 0.19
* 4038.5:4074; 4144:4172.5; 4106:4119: 0.08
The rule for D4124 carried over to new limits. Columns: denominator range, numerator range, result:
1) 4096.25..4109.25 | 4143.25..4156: 1.23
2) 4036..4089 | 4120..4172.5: 1.03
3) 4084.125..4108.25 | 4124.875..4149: 1.18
